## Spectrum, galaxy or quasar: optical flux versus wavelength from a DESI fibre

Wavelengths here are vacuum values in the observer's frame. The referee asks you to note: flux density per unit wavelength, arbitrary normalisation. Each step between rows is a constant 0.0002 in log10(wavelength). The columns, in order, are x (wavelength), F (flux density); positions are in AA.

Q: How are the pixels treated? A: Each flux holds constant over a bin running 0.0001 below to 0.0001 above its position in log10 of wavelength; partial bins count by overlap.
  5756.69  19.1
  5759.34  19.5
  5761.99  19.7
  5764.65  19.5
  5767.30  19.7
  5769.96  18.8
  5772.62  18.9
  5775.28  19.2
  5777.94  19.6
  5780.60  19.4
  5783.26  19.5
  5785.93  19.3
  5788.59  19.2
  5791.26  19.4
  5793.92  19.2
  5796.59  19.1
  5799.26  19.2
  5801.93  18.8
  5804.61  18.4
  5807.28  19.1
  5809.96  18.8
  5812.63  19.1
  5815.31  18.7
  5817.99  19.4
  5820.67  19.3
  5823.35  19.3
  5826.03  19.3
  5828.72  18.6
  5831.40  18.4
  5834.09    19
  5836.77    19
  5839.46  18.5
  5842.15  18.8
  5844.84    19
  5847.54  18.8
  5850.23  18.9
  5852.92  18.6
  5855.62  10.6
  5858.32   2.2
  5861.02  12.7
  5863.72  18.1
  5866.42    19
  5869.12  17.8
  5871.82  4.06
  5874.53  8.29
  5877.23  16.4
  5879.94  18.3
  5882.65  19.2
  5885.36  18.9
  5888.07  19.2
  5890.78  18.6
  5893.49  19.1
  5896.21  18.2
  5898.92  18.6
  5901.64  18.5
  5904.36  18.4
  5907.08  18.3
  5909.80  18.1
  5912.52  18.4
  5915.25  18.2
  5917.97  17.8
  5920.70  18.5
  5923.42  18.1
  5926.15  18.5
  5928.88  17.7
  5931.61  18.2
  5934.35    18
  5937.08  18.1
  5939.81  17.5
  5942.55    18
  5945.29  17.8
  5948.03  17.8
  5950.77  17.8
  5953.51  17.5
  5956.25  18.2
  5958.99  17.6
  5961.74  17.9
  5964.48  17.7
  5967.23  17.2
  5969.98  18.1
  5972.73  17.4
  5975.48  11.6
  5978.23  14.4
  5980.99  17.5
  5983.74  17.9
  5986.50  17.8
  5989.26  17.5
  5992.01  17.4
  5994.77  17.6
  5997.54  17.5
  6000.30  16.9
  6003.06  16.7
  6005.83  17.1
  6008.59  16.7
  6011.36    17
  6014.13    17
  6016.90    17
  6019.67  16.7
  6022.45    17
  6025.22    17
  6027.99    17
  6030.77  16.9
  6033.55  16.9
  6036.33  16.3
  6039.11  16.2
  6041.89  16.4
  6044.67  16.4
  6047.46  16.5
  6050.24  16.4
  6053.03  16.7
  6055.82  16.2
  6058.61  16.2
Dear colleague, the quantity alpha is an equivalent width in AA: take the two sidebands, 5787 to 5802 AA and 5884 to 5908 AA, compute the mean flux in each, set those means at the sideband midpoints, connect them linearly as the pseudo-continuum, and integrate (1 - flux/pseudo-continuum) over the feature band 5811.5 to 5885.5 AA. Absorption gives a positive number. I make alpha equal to 8.77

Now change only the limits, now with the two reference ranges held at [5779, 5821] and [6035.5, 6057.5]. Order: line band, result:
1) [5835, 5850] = -0.1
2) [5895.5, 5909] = -0.3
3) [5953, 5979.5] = 0.8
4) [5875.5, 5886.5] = 0.2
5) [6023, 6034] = -0.2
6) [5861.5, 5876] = 3.9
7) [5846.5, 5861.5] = 4.0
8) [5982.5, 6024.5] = -0.8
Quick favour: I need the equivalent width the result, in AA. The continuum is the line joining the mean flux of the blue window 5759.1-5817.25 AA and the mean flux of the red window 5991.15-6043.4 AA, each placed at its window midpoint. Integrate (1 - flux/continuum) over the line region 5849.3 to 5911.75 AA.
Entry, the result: 7.3 AA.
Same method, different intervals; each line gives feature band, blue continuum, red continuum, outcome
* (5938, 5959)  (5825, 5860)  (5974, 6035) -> -1.2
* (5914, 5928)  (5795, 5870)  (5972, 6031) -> -0.8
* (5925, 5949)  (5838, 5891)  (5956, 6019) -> -2.1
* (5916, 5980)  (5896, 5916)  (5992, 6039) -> 1.3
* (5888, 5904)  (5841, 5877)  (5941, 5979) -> -3.4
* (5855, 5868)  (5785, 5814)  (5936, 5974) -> 4.1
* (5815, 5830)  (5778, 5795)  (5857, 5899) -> -1.1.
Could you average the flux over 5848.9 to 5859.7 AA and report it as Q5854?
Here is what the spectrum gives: 12.6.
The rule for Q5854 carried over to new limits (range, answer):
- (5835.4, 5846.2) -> 18.8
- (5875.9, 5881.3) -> 17.3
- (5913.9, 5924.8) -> 18.2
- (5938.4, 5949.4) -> 17.8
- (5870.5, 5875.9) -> 6.23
